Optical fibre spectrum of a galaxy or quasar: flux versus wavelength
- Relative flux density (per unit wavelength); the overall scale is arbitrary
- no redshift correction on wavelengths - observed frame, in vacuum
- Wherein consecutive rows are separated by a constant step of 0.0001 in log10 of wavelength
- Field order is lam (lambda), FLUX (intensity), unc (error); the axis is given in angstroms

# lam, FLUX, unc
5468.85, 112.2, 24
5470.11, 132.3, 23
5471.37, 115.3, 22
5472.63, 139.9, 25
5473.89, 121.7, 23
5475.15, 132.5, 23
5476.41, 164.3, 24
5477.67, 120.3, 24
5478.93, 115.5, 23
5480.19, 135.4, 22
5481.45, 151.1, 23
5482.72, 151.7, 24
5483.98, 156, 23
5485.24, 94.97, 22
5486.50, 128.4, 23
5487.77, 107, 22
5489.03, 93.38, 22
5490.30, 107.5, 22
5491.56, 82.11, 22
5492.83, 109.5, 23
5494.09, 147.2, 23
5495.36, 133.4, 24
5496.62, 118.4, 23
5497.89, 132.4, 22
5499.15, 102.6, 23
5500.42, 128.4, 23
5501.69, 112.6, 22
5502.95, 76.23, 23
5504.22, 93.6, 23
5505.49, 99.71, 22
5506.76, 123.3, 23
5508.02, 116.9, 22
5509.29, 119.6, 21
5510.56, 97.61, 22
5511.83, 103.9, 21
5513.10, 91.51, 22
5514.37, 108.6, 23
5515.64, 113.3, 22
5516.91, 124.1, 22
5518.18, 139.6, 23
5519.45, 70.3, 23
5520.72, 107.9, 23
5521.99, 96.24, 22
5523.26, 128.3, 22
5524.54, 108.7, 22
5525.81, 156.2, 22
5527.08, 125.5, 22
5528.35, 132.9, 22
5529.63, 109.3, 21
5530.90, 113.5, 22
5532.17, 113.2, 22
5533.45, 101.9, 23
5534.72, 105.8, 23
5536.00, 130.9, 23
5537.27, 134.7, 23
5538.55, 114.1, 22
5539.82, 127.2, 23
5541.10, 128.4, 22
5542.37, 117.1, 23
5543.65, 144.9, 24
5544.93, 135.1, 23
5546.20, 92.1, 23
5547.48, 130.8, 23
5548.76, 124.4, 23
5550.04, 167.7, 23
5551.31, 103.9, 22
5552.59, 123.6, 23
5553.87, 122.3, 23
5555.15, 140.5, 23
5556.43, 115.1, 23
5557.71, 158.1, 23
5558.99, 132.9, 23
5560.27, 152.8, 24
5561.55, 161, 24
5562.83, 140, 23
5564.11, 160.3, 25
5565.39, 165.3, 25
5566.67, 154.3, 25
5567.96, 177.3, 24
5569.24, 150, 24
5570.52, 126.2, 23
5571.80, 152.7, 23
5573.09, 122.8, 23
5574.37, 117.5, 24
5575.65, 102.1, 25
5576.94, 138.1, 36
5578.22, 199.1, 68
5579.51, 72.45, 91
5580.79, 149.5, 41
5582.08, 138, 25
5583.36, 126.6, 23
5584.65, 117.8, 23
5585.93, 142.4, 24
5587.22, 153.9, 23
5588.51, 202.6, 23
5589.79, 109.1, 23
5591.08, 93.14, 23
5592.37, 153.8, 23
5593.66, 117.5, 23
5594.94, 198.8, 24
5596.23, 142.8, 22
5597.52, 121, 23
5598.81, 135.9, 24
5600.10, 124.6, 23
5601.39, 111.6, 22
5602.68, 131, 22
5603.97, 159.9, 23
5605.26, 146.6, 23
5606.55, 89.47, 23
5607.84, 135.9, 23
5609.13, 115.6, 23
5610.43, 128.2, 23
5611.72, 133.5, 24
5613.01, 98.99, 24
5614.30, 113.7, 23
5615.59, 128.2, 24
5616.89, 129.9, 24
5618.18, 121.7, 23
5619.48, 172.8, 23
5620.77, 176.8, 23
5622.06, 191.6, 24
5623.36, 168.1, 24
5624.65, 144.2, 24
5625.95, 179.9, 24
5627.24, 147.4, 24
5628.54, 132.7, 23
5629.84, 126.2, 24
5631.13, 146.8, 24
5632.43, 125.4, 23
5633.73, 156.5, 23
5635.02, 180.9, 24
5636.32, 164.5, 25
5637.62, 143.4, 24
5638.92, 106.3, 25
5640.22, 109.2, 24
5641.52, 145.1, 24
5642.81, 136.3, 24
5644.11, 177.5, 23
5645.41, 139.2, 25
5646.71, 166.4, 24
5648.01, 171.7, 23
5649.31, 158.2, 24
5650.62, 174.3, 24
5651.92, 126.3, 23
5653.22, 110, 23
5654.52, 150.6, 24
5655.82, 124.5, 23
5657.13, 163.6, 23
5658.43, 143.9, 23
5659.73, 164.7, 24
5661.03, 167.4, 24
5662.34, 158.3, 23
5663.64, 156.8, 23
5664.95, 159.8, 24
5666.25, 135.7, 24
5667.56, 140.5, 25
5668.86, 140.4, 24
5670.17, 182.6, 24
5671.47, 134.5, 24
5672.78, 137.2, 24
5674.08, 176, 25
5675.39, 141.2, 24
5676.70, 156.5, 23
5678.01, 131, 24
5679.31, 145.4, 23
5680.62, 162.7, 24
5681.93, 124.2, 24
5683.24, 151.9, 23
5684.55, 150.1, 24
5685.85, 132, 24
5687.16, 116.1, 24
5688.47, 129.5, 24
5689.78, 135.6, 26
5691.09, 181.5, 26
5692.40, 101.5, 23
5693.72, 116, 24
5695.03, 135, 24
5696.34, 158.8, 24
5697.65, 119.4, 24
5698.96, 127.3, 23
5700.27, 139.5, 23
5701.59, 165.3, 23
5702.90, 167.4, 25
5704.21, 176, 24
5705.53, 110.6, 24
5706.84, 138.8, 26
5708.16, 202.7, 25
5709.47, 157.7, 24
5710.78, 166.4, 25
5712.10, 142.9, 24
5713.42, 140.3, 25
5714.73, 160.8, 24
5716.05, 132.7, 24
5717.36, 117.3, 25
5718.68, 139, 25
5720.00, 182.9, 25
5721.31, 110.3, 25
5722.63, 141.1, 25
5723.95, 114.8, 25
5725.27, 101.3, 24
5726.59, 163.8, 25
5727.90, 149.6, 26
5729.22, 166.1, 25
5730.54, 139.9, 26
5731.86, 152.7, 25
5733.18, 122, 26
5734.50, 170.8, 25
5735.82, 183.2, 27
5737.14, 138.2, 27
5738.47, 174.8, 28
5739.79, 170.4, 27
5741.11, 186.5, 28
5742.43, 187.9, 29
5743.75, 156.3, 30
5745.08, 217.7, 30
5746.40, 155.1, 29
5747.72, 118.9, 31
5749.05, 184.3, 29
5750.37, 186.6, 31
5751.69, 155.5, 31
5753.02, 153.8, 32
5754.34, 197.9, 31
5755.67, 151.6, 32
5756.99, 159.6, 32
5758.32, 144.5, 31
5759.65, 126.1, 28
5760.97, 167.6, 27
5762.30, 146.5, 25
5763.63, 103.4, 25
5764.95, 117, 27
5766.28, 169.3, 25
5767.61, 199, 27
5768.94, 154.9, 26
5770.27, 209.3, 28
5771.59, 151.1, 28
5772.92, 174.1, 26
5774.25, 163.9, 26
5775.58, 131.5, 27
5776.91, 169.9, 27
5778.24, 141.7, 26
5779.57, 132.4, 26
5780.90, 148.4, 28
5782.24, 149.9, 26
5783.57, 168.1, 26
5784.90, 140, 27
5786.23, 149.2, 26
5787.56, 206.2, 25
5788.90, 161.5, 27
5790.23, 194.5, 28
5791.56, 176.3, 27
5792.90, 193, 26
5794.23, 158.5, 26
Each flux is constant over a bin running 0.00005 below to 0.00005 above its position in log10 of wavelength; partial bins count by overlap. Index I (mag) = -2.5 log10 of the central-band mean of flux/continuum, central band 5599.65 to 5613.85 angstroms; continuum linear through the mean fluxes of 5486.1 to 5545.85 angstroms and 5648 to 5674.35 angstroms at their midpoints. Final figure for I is 0.10 mag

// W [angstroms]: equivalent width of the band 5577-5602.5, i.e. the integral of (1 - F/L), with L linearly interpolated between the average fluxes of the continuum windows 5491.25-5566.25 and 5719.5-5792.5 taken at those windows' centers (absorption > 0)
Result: -1.1 angstroms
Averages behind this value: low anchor 122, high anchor 158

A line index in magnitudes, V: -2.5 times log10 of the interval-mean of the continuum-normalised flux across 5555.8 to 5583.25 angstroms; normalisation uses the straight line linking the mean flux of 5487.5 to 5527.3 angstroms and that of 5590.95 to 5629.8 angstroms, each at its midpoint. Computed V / -0.114 mag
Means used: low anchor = 112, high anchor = 139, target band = 142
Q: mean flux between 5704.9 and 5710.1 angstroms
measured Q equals 153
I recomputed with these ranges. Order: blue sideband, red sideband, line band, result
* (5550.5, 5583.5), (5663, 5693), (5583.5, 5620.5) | 0.06 mag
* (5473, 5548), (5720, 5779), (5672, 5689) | 0.02 mag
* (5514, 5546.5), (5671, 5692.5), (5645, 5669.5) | -0.09 mag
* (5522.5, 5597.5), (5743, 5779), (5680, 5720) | 0.06 mag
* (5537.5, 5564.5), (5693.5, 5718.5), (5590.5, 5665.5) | -0.03 mag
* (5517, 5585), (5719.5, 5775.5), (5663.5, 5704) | 0.03 mag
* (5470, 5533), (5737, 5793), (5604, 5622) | 0.03 mag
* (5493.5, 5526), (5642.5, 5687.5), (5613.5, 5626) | -0.09 mag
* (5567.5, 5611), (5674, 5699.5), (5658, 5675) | -0.12 mag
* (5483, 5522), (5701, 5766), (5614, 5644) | -0.09 mag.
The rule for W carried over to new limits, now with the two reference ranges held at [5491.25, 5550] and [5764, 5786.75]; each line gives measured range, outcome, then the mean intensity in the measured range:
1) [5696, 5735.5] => 0.24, 146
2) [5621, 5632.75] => -1.76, 153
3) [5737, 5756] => -2.29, 170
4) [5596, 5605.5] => -0.31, 133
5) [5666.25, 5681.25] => -0.93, 149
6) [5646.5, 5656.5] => -0.73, 147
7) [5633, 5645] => -1.01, 146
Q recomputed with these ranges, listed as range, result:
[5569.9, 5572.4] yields 140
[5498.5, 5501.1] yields 116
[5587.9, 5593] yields 139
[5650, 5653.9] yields 137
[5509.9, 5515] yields 100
